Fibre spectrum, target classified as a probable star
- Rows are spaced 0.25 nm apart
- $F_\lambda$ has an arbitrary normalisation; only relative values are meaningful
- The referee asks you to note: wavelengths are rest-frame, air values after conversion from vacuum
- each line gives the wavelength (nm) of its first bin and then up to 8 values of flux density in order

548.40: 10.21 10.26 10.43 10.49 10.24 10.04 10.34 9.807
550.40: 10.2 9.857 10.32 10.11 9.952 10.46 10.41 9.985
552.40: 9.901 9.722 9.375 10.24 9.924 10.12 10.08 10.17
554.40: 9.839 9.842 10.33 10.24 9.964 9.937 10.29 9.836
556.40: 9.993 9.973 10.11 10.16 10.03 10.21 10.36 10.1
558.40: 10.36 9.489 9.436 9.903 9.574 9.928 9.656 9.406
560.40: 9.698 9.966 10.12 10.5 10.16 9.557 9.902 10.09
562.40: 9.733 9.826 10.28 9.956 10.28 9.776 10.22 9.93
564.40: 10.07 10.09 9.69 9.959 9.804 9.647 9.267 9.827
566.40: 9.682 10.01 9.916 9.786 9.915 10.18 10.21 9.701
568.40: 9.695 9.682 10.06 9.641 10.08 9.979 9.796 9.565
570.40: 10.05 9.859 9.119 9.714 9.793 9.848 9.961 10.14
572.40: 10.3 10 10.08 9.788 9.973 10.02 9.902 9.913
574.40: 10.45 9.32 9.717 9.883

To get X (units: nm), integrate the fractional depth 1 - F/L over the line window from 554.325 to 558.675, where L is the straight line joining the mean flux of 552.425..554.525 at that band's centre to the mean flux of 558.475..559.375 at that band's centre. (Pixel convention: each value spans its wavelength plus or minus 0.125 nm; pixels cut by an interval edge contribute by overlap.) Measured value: -0.13 nm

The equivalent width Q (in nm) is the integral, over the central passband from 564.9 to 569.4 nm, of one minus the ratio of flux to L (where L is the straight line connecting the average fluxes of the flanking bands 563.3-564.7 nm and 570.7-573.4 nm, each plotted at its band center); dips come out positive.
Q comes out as 0.07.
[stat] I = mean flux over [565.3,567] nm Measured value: 9.73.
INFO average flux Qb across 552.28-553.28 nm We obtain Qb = 9.81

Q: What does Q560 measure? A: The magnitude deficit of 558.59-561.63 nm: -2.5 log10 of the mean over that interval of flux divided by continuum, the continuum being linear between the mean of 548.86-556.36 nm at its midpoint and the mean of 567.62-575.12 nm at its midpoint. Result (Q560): 0.020 mag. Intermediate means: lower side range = 10.1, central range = 9.82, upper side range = 9.88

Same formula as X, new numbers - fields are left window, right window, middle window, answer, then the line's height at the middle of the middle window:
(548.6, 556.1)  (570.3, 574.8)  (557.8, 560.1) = 0.04 nm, 10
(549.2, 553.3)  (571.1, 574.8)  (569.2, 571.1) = 0.04 nm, 9.97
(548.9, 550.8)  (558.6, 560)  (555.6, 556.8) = -0.02 nm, 9.83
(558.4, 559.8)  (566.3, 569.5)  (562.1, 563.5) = -0.03 nm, 9.8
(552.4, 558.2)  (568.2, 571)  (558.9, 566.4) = 0.02 nm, 9.9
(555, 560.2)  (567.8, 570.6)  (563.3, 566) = 0.00 nm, 9.9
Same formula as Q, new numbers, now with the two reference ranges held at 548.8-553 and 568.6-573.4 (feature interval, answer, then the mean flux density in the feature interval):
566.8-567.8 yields 0.00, 9.96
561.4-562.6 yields 0.01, 9.86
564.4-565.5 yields 0.00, 9.91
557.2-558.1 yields -0.01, 10.2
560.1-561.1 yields 0.01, 9.88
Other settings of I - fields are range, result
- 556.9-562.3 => 9.94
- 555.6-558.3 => 10.1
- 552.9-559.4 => 10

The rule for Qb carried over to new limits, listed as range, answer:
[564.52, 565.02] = 9.89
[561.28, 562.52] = 9.89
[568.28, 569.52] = 9.83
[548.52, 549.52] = 10.4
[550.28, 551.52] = 10.1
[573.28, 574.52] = 10.1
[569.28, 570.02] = 9.95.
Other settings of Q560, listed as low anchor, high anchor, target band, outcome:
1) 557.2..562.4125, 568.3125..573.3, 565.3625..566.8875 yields 0.02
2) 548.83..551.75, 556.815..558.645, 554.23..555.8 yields 0.01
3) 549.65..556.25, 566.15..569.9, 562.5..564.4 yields -0.01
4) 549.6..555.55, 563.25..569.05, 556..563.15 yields 0.00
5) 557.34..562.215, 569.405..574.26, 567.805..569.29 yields 0.01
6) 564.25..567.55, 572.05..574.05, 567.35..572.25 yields 0.01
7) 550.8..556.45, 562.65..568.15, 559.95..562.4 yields 0.01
